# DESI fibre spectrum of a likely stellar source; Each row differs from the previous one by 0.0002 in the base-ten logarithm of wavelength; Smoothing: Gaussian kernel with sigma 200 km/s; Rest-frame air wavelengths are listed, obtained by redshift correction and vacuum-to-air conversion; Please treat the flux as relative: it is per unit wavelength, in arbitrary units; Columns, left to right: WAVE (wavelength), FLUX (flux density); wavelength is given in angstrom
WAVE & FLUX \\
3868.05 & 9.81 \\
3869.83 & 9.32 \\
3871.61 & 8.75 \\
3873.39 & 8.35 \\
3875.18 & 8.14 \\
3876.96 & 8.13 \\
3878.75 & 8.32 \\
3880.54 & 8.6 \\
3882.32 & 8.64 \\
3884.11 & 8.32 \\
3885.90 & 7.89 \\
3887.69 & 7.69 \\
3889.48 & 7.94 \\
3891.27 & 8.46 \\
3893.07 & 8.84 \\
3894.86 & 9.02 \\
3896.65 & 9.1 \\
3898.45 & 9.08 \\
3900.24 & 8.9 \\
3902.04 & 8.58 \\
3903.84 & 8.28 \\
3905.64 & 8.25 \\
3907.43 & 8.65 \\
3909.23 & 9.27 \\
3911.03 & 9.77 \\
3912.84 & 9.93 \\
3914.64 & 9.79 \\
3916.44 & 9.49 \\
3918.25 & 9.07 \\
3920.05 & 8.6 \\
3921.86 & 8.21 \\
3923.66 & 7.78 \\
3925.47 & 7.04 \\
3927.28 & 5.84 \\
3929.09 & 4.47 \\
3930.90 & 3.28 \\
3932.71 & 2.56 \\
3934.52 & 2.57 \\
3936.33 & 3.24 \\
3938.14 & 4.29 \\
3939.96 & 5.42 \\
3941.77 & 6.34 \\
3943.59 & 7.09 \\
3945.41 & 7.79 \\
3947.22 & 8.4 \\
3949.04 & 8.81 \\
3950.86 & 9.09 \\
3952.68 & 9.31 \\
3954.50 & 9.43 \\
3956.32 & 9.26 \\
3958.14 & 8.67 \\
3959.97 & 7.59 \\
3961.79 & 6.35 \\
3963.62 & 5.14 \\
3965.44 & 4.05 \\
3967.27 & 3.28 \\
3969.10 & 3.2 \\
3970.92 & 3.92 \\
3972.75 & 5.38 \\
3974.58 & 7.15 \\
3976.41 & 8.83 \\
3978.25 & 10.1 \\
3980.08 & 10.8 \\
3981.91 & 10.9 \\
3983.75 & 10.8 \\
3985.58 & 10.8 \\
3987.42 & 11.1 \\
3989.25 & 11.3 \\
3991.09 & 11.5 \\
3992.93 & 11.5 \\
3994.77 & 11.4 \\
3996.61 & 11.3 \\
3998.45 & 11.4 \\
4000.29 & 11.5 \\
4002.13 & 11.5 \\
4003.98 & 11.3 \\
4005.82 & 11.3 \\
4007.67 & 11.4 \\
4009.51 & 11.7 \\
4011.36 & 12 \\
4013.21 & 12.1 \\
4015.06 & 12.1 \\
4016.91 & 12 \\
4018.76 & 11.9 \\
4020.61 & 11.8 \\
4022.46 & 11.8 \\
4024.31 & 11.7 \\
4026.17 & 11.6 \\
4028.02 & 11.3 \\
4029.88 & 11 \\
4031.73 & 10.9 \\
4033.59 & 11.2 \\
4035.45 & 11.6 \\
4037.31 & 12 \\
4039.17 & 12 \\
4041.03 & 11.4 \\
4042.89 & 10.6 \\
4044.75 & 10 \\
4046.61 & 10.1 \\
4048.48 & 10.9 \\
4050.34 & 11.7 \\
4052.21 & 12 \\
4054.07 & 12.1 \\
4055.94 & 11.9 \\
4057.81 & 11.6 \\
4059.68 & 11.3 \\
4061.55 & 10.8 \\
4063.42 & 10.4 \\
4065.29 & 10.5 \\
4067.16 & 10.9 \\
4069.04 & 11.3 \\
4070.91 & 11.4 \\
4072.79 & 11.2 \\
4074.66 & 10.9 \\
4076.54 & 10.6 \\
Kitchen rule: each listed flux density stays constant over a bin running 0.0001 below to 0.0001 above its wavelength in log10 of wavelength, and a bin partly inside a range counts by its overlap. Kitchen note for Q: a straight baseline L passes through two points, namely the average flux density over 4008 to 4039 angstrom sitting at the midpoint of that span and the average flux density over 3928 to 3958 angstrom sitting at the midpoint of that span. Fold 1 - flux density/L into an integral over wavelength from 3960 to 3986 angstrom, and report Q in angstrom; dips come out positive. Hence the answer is 4.13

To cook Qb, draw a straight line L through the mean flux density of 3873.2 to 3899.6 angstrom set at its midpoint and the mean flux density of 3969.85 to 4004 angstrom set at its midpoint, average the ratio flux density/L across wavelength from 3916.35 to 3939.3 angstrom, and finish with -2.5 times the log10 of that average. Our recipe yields 0.50 mag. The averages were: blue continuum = 8.44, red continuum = 10.1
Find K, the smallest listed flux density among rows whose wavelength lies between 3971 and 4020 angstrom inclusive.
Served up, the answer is 5.38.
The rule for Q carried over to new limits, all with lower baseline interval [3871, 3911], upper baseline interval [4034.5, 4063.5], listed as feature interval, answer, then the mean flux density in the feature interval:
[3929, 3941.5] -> 7.4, 3.78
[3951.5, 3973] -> 7.5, 6.36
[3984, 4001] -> -1.6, 11.3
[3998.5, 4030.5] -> -2.8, 11.6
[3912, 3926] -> 0.4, 8.78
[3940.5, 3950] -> 1.9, 7.61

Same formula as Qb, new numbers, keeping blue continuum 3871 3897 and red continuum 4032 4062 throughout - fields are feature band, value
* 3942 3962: 0.15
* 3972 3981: 0.18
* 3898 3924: -0.01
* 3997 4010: -0.09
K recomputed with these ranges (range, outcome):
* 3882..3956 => 2.56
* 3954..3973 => 3.2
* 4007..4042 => 10.9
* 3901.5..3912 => 8.25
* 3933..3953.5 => 2.57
